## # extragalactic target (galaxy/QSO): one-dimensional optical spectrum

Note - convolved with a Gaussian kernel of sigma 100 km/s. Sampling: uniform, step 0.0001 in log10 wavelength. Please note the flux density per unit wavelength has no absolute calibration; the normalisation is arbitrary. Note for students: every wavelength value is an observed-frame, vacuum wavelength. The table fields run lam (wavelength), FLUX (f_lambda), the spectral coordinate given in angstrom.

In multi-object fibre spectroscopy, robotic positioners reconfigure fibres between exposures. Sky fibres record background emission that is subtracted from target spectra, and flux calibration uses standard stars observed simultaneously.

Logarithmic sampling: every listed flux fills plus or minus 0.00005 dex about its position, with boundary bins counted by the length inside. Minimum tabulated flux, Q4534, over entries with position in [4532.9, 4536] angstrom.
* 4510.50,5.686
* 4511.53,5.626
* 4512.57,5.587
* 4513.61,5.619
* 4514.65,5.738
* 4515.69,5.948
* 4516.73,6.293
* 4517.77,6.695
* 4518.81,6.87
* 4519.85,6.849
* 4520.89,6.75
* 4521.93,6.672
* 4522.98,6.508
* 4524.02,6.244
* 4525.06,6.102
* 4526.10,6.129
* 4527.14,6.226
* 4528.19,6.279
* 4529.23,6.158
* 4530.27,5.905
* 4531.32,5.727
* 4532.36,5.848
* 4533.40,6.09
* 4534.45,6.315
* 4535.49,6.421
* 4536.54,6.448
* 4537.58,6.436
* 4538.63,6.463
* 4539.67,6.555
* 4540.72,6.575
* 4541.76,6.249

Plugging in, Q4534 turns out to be 6.09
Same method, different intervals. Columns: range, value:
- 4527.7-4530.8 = 5.905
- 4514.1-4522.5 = 5.738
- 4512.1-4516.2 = 5.587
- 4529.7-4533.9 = 5.727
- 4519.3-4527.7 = 6.102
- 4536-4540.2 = 6.436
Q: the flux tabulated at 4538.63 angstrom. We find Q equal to 6.463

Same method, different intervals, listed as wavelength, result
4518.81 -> 6.87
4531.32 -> 5.727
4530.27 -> 5.905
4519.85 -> 6.849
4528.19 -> 6.279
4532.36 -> 5.848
